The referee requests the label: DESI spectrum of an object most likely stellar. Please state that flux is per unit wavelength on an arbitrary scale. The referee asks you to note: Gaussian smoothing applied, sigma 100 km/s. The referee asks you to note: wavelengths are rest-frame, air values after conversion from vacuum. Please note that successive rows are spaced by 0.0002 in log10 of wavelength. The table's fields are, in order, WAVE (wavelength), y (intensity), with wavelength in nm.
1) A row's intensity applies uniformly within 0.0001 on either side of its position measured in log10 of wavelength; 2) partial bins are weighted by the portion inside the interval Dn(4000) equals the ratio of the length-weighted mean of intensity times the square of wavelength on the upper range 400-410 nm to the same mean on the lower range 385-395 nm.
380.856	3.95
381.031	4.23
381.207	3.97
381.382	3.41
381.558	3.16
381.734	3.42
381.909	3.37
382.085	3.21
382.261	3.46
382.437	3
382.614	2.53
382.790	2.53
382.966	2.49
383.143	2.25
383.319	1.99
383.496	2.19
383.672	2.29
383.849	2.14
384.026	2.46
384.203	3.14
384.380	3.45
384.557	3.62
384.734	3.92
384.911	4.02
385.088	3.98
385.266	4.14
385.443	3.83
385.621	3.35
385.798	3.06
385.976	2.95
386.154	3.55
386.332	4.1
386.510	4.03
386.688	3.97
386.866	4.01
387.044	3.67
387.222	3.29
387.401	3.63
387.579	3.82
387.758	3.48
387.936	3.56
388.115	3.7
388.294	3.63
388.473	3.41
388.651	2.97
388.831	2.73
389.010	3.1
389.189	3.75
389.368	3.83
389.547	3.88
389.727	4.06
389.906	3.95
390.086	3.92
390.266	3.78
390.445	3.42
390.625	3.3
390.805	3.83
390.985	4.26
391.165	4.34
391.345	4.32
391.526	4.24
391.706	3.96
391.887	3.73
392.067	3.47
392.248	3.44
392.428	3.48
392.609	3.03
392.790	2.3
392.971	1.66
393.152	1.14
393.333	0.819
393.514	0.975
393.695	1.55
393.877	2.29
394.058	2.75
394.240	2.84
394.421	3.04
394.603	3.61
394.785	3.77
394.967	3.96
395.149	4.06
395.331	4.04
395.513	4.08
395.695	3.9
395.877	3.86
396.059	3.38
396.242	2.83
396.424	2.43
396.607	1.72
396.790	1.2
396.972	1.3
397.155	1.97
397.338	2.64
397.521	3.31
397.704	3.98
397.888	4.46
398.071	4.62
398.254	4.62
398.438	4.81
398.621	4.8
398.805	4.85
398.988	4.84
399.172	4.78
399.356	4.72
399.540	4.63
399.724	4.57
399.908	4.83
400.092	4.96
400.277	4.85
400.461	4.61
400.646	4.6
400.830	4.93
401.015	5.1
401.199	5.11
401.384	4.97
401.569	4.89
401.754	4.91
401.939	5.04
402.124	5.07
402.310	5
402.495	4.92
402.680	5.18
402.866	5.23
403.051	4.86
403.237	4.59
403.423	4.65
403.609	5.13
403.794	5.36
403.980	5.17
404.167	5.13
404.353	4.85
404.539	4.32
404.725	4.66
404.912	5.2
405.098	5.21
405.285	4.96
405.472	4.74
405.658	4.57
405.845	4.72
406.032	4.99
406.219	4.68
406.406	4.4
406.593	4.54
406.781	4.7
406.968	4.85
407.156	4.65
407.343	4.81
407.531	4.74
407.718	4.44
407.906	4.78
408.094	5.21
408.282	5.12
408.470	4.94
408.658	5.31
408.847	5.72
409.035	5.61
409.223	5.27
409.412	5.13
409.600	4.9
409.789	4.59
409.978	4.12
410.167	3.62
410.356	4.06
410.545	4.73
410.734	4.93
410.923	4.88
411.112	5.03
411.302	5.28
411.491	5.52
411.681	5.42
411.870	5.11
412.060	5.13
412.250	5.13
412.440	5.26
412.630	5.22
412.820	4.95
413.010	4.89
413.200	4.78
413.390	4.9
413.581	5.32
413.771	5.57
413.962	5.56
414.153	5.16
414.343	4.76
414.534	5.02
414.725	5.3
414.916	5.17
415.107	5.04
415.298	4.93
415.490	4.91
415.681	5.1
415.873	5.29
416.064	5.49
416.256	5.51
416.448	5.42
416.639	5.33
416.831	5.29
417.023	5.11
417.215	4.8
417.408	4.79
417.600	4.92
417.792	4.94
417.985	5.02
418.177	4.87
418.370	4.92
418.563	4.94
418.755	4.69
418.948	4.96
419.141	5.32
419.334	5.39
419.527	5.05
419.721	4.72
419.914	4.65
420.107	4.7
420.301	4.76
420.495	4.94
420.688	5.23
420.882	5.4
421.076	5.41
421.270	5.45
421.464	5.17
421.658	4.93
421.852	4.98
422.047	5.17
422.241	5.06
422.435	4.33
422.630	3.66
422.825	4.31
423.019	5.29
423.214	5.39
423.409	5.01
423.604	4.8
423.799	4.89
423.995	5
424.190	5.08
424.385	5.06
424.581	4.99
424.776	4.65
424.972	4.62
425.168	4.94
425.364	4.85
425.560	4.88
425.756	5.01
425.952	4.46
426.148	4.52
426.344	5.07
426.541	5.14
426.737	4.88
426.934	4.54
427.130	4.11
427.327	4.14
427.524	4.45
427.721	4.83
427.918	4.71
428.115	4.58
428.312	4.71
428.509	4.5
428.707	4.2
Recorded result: 1.58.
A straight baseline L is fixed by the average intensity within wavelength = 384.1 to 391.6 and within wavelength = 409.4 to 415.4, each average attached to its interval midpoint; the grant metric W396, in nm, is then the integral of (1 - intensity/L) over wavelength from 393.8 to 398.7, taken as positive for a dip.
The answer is 0.94 nm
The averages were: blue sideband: 3.69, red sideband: 4.98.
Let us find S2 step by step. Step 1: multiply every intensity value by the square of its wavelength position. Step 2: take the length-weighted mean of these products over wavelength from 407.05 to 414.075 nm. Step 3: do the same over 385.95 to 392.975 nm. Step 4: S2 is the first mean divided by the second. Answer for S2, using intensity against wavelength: 1.53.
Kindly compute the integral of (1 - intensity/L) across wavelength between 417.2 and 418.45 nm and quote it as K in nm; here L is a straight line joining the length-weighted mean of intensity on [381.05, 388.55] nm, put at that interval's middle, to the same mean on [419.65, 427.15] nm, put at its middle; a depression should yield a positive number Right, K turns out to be -0.07 nm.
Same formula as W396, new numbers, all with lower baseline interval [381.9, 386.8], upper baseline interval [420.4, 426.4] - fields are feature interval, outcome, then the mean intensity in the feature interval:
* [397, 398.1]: 0.14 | 3.3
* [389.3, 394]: 0.41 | 3.18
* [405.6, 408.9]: -0.50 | 4.83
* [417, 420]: -0.15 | 4.94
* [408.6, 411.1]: -0.30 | 4.83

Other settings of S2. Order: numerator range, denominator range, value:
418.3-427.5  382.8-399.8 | 1.68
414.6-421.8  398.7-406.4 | 1.12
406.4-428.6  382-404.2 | 1.50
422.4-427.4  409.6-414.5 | 1.02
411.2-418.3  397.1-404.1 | 1.17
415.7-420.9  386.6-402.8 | 1.52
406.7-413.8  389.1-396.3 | 1.63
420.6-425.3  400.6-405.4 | 1.10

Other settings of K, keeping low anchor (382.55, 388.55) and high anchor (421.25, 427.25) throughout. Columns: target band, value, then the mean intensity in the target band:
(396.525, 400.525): -0.14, 3.96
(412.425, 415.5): -0.47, 5.1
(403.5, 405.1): -0.37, 4.99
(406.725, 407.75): -0.14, 4.72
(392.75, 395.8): 0.75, 2.77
